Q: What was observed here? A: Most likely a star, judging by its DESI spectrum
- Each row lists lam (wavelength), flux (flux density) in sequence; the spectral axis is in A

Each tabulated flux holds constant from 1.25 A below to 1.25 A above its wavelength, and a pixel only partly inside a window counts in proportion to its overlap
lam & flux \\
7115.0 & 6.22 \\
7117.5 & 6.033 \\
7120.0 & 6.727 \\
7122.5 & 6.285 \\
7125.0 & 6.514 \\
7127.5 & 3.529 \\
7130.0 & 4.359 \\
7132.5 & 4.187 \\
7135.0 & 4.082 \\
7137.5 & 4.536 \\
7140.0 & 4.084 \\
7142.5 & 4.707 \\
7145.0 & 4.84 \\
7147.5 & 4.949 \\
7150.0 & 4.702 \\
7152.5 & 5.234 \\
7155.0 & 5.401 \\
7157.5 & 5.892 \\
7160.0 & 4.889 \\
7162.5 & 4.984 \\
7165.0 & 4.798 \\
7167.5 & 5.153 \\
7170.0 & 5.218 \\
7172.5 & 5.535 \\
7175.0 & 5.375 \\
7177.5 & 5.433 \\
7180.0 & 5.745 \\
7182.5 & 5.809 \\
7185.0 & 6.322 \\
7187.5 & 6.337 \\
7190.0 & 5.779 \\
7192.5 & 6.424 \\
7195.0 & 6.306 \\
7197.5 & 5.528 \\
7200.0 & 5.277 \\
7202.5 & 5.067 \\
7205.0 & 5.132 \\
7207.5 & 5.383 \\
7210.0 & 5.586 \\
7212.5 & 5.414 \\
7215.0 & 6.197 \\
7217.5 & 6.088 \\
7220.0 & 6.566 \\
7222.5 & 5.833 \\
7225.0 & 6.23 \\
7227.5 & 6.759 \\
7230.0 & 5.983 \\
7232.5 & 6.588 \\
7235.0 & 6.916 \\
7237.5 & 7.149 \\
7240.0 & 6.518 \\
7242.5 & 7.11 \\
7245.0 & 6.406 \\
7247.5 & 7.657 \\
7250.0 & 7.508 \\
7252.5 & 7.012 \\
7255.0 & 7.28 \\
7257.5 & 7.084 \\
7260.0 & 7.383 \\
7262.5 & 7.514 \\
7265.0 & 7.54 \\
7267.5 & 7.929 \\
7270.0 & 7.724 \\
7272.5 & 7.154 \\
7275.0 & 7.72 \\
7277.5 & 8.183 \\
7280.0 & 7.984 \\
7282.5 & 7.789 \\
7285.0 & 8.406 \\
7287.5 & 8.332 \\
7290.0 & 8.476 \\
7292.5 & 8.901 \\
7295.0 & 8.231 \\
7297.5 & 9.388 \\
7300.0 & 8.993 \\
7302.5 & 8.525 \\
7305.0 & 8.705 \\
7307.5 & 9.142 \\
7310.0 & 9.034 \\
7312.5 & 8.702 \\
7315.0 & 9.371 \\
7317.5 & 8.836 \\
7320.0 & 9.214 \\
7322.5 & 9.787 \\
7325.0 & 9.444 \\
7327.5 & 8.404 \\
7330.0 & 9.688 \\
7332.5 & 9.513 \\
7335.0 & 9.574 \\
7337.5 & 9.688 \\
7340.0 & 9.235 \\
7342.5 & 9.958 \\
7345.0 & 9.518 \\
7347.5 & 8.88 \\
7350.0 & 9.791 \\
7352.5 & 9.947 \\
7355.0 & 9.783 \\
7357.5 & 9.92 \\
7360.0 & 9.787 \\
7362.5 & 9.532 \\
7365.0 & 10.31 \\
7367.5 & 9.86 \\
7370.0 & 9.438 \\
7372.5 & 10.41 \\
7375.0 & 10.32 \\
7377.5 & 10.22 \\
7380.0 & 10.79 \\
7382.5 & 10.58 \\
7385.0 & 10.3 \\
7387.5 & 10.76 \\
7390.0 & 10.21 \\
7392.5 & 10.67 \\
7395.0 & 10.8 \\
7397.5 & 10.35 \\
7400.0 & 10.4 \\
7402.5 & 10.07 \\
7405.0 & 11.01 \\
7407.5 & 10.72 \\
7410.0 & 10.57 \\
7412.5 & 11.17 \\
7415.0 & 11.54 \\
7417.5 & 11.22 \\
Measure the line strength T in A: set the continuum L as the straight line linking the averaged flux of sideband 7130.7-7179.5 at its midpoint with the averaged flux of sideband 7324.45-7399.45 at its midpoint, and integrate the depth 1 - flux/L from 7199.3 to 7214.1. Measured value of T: 2.06 A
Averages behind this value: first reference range 4.95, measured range 5.33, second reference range 9.93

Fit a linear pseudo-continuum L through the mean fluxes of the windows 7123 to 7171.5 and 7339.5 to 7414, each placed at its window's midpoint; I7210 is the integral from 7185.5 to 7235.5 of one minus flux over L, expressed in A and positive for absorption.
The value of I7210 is 2.9 A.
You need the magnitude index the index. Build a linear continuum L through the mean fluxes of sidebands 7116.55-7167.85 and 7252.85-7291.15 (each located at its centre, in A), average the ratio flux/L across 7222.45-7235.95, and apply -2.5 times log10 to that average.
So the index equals 0.07 mag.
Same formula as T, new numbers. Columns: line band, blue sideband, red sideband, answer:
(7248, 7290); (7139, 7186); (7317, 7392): 0.44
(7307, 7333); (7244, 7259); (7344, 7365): -1.01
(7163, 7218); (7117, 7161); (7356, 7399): 4.78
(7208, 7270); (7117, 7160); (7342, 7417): 4.04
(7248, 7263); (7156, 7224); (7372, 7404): -0.16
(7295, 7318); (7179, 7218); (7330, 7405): -1.19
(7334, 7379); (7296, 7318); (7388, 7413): 0.12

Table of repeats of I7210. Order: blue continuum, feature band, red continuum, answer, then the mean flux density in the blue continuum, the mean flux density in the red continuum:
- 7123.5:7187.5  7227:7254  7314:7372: 0.88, 5.08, 9.55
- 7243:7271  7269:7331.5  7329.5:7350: -1.20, 7.36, 9.52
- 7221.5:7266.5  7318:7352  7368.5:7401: -0.99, 6.93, 10.4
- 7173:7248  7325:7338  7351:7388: -0.30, 6.08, 10.1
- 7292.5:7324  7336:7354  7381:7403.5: 0.12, 8.99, 10.5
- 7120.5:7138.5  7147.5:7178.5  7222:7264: 1.48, 4.87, 6.9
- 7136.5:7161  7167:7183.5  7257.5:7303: 0.27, 4.93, 8.09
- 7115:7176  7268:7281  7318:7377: 0.40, 5.11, 9.65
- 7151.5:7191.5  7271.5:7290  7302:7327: 0.56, 5.5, 9.07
